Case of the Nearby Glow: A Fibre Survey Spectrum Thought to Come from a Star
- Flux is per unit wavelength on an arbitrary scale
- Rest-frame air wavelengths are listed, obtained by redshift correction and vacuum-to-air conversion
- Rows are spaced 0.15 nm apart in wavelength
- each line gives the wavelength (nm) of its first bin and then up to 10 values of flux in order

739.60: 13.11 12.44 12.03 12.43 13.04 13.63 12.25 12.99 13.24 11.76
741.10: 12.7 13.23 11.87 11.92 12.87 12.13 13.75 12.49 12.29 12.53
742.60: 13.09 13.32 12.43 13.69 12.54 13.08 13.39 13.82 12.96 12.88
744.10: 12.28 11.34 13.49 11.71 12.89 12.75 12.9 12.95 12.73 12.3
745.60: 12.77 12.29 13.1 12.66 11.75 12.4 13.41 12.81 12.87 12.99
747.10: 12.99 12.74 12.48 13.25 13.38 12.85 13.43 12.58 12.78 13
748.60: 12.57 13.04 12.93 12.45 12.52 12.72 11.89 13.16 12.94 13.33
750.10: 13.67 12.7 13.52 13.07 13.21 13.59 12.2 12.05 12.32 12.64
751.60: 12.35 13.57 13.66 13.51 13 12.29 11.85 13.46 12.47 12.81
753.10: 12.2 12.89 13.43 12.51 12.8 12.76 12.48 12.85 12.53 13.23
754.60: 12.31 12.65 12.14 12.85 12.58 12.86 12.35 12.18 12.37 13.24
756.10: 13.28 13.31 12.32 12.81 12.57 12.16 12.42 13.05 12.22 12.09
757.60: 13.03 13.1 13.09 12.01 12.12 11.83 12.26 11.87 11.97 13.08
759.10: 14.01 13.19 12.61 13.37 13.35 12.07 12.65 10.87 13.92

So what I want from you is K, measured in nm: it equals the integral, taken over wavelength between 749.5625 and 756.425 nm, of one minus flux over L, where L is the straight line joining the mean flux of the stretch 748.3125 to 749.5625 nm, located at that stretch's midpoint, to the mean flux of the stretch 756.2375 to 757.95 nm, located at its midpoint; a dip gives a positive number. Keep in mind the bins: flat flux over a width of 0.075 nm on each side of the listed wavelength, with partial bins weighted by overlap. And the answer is -0.09 nm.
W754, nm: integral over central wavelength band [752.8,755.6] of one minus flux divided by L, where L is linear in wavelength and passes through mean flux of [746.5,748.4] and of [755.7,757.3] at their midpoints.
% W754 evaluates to 0.02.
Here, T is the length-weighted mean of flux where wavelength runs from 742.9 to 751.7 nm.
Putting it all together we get 12.8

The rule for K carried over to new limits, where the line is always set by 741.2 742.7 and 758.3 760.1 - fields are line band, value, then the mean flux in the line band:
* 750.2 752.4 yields -0.05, 12.9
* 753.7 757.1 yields 0.00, 12.7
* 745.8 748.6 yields -0.05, 12.8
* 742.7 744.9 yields -0.04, 12.8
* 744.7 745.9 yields -0.01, 12.7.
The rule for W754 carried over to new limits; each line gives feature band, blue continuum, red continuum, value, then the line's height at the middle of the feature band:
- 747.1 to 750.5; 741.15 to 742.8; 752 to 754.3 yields -0.05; 12.7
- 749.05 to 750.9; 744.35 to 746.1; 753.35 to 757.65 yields -0.05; 12.7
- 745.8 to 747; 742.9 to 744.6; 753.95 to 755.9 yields 0.00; 12.8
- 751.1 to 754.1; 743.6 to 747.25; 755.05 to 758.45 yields -0.03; 12.6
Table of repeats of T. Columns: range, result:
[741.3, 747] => 12.7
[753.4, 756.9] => 12.7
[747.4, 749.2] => 12.9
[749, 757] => 12.8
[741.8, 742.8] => 12.8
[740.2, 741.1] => 12.8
